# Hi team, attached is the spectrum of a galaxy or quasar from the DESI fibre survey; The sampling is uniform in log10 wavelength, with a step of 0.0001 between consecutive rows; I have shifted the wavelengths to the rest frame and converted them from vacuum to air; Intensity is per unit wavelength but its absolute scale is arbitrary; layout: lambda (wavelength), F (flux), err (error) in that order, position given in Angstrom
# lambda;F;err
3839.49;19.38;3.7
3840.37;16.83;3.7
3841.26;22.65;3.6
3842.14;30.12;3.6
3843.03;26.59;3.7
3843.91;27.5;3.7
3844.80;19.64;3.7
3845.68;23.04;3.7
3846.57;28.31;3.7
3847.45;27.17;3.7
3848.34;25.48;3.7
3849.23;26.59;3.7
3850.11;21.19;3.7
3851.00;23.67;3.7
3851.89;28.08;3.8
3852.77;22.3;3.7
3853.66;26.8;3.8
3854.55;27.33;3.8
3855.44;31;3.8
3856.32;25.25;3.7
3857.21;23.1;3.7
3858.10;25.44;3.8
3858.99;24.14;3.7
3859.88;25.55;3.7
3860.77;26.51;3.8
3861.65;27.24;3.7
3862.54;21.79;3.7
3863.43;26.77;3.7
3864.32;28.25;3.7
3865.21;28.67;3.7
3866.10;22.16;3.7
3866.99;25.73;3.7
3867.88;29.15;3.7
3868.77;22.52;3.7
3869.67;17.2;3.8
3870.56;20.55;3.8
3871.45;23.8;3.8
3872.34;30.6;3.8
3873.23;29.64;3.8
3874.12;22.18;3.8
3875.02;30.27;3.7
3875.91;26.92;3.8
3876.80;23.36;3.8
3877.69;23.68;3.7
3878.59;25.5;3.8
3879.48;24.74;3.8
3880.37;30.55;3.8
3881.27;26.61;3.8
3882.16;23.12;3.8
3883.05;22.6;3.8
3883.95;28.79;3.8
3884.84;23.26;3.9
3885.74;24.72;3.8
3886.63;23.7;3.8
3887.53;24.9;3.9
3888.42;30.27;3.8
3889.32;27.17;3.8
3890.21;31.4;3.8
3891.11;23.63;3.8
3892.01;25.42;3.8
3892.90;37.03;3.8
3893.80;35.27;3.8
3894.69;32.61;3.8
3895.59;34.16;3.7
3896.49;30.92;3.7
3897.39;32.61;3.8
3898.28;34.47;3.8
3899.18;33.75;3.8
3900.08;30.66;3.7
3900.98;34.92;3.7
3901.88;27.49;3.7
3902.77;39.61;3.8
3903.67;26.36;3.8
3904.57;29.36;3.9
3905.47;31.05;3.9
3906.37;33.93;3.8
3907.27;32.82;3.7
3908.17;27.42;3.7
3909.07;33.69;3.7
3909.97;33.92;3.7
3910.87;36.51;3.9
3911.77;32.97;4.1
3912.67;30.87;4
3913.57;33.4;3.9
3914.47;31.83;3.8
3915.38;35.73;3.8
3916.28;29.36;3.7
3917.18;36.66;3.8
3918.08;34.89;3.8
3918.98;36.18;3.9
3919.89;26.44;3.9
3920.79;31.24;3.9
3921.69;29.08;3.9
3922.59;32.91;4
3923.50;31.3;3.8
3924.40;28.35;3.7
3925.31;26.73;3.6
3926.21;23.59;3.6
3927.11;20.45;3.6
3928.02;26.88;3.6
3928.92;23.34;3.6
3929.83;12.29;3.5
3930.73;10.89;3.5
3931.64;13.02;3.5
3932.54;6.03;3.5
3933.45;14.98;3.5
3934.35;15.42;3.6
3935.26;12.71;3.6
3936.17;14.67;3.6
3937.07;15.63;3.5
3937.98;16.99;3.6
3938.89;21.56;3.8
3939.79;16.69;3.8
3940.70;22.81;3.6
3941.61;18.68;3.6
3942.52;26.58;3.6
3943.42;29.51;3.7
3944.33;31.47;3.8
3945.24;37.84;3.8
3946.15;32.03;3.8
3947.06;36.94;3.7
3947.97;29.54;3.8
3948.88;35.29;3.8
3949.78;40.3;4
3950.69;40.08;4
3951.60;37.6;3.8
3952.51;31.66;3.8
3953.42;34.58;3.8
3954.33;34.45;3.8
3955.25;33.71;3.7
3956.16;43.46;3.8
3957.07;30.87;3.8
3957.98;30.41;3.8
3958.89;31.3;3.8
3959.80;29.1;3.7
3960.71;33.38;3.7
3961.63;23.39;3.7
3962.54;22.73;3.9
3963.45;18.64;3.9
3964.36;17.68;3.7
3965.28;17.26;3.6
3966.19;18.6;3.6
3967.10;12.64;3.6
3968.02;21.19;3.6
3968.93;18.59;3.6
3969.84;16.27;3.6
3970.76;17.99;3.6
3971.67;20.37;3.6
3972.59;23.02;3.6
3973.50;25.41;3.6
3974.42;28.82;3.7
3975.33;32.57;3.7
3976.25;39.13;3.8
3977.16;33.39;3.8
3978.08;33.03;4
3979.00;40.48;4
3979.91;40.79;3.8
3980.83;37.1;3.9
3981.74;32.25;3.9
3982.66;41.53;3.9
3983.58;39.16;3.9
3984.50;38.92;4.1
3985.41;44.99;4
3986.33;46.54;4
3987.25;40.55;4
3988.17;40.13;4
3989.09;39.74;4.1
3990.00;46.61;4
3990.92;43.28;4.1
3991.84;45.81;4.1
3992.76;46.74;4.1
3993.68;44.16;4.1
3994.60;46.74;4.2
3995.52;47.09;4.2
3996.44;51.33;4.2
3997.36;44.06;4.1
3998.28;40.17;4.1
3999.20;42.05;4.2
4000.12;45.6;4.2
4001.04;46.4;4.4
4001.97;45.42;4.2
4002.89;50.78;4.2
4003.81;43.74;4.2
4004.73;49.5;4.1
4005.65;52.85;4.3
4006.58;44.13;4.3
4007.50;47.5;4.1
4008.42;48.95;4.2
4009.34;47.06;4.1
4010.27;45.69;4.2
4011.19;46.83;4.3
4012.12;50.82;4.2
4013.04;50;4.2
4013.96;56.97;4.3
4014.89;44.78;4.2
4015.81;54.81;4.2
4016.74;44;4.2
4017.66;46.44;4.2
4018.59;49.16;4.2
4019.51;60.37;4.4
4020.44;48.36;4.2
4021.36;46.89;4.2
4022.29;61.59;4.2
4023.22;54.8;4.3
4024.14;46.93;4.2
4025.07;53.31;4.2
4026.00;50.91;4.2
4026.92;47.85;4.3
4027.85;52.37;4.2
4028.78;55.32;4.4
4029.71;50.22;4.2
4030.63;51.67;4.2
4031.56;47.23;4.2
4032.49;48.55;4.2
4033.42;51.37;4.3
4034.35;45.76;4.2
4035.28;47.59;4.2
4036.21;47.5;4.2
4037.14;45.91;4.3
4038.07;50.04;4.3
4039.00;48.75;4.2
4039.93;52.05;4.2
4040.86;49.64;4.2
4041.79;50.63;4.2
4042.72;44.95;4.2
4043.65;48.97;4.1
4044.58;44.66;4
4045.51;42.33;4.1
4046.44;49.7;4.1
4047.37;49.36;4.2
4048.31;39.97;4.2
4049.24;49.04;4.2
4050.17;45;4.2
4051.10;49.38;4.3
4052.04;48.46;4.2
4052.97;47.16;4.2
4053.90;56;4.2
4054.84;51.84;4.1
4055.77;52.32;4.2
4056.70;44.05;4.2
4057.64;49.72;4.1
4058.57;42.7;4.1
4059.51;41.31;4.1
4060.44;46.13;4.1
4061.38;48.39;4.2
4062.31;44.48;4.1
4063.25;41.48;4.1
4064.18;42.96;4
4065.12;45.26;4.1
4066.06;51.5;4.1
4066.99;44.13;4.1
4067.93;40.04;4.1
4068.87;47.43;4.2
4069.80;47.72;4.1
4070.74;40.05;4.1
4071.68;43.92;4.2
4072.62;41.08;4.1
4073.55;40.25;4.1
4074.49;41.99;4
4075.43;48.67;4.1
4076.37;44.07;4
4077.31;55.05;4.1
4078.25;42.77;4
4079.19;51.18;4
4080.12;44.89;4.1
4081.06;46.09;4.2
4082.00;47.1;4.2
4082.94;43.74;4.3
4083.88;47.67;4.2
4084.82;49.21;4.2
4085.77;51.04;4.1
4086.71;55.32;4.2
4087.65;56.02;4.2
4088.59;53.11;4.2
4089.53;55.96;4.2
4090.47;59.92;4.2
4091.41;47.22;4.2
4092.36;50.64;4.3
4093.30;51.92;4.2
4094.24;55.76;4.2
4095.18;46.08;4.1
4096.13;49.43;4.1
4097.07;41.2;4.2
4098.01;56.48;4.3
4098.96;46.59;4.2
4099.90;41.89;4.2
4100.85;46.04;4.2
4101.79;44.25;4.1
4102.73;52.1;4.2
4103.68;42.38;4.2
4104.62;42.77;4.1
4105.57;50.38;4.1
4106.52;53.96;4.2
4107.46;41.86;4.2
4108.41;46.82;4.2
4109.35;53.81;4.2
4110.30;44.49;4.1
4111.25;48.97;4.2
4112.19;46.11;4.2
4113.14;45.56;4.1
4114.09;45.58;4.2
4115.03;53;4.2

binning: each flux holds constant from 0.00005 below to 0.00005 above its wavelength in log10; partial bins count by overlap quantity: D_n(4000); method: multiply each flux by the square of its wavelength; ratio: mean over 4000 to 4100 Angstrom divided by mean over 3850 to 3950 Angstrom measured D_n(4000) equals 1.93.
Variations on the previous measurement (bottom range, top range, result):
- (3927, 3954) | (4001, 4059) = 2.10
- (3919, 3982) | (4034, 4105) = 1.91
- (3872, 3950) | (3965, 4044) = 1.65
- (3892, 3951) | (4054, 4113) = 1.82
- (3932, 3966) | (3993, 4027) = 1.89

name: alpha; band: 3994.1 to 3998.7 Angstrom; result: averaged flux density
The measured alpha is 45.9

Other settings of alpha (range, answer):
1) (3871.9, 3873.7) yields 30.1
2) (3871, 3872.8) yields 27.3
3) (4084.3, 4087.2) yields 51.7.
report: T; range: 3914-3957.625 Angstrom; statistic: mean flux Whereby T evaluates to 27.2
